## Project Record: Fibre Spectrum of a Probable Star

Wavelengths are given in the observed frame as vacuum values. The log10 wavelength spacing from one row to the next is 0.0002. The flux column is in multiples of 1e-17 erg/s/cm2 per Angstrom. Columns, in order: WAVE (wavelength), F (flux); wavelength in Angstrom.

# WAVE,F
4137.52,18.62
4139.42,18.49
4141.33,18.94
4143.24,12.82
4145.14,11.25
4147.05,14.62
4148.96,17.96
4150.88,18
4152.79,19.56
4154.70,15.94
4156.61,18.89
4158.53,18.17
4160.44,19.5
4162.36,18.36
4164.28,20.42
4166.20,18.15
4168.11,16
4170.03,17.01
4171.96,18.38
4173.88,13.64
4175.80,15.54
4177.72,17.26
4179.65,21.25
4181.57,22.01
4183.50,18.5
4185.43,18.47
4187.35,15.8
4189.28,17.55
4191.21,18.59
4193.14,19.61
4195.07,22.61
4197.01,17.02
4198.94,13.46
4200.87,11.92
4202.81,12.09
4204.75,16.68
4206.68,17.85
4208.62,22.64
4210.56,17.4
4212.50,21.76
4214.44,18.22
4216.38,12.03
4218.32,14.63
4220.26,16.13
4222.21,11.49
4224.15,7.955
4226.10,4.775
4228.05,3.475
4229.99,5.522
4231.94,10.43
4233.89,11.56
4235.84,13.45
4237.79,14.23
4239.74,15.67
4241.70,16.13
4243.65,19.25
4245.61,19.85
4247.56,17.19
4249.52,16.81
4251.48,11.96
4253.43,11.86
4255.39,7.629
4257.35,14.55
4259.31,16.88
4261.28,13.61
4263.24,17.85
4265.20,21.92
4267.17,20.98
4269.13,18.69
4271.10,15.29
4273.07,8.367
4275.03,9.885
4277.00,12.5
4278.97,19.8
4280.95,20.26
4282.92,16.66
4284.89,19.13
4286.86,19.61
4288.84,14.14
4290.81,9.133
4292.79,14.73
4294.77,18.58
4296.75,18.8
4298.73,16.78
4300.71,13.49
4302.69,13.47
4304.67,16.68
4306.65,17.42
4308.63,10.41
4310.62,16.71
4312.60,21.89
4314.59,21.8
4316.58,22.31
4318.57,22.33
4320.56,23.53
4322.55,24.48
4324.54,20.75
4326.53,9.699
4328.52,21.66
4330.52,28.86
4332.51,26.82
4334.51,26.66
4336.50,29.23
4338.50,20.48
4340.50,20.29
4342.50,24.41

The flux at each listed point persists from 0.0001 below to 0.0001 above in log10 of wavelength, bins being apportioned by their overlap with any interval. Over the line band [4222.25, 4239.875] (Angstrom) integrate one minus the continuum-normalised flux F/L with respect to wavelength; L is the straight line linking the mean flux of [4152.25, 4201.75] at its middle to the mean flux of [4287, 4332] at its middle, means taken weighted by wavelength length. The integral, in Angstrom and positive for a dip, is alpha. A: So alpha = 8.3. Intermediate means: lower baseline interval 17.8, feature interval 9.49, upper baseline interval 18.2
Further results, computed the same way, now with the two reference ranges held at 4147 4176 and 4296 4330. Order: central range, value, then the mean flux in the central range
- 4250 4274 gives 4.22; 15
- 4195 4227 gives 5.17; 15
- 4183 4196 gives -0.67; 18.7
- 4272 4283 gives 2.34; 14.4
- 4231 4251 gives 3.01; 15.4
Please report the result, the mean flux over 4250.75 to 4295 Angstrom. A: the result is 15.4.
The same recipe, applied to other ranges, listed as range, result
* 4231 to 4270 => 15.5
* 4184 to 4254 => 14.9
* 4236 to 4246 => 16.6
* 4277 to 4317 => 16.9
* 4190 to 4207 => 16.6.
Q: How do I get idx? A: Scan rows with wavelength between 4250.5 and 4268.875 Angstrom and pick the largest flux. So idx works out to 21.92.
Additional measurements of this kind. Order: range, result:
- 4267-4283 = 20.98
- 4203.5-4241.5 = 22.64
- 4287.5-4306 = 18.8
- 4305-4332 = 28.86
